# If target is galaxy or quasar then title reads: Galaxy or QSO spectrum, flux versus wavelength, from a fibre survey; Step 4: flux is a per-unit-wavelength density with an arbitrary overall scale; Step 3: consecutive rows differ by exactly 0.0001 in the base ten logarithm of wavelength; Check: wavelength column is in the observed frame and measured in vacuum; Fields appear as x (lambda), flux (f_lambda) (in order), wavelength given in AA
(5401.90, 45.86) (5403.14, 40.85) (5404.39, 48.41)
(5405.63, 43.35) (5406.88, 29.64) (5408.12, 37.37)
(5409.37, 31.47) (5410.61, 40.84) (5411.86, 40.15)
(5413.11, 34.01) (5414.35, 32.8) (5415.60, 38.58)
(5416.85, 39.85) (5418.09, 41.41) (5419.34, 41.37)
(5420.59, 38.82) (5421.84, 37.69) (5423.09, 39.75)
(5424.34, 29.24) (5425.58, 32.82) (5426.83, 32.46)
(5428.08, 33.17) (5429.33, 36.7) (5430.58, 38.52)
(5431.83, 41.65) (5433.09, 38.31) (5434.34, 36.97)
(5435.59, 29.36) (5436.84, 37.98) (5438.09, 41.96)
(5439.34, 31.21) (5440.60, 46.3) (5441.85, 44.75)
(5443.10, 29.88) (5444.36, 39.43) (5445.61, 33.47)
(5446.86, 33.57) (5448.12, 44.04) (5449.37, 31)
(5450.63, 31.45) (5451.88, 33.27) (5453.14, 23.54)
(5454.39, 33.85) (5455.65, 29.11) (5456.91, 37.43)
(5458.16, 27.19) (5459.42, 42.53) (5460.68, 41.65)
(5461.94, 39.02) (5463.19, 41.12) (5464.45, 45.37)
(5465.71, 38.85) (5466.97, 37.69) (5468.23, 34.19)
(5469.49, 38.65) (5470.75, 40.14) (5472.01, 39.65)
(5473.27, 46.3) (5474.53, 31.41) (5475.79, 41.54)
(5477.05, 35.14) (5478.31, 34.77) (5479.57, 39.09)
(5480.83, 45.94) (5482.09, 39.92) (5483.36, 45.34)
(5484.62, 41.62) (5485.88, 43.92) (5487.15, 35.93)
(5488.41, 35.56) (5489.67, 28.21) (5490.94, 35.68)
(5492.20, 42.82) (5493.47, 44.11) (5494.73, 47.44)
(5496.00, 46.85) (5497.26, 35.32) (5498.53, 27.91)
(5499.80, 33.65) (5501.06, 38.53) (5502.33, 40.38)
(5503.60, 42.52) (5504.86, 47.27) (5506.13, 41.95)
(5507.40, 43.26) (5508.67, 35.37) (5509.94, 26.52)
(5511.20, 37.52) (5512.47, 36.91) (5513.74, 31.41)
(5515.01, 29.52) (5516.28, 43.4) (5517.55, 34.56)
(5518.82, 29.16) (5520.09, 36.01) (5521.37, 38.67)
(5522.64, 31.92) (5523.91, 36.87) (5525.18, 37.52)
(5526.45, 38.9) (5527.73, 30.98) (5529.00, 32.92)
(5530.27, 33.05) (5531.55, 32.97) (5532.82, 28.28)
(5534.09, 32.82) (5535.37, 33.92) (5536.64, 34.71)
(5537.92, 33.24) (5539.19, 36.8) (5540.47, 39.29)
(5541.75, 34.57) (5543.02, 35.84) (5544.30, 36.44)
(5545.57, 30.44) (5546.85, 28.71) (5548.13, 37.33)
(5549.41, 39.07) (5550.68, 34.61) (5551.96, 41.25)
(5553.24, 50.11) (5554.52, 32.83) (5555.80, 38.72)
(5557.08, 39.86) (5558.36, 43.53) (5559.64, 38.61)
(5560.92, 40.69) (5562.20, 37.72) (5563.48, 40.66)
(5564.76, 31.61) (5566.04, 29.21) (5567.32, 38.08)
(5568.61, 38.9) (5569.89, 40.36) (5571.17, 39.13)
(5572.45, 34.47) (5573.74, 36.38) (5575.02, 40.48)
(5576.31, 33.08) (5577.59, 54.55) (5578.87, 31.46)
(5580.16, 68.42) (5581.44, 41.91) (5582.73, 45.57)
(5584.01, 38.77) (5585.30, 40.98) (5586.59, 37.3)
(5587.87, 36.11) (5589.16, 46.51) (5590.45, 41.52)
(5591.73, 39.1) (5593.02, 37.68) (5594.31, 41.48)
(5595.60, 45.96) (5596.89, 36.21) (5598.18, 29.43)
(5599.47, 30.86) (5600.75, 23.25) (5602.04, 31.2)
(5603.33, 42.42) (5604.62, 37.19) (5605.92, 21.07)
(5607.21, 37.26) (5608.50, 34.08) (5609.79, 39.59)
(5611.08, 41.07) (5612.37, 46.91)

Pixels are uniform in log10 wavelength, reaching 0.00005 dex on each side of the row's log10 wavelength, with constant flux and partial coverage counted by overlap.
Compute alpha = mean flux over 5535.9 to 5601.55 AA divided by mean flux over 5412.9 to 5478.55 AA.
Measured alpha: 1.04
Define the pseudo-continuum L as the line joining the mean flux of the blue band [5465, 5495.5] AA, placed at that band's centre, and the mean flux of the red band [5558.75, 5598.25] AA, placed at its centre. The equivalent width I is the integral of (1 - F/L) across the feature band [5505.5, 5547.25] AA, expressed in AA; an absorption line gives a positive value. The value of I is 5.2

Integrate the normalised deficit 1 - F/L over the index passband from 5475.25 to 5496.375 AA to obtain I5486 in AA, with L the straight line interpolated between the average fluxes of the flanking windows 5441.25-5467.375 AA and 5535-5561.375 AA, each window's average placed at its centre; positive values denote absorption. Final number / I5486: -2.1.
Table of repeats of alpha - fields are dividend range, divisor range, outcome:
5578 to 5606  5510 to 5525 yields 1.12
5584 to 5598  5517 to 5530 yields 1.15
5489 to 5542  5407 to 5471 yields 0.99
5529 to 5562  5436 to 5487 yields 0.96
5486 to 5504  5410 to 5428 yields 1.04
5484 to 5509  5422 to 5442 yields 1.07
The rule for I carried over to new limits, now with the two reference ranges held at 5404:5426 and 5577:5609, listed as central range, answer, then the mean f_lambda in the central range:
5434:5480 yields 1.3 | 36.8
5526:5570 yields 2.7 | 36.1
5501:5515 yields 0.1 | 37.9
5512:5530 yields 1.6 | 34.9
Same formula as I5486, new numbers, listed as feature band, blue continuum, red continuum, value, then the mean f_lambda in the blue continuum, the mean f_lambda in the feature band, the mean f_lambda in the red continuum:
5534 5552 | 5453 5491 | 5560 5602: 1.6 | 38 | 35.1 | 38.9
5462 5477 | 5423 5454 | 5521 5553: -1.7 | 35.6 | 39.4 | 35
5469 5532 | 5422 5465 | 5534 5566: -2.1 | 36.1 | 37.7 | 36.9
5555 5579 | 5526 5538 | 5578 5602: -0.9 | 33.1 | 38.4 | 39.5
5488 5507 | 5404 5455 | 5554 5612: -1.0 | 36.5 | 39.3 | 38.4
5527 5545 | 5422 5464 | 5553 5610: 1.7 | 35.9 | 34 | 38.4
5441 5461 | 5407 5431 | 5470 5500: 1.6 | 36.5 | 34.8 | 39.2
